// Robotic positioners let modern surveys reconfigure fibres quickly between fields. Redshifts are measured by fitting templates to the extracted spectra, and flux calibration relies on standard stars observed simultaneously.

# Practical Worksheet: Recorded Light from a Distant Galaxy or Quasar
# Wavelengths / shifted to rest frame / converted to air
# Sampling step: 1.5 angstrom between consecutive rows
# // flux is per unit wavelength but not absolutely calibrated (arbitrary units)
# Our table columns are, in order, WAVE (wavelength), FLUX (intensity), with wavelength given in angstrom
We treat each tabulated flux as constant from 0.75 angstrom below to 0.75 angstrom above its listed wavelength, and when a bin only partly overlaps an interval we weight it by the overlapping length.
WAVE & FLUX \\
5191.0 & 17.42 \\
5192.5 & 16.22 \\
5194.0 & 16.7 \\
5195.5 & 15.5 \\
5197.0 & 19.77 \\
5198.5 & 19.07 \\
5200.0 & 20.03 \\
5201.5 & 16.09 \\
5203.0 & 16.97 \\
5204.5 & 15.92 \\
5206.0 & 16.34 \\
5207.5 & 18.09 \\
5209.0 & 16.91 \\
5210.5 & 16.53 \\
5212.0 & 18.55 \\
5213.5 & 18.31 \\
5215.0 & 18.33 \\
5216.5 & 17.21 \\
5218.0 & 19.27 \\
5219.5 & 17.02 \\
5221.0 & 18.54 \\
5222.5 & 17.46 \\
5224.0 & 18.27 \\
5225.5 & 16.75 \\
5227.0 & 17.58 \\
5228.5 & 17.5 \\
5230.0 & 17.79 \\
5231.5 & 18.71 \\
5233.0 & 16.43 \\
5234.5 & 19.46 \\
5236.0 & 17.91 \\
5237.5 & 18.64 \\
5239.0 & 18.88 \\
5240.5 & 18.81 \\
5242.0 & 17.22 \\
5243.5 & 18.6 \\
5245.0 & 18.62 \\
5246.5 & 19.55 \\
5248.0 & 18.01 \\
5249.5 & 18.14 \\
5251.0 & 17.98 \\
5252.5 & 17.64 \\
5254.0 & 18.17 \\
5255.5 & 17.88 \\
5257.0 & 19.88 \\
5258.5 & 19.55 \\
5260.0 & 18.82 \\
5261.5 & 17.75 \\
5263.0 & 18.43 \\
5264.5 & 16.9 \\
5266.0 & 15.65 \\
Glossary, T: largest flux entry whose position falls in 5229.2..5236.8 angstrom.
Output 19.46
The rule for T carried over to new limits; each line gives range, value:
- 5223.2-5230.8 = 18.27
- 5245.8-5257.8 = 19.88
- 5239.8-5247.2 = 19.55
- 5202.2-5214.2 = 18.55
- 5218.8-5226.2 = 18.54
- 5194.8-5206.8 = 20.03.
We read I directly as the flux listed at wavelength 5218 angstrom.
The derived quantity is 19.27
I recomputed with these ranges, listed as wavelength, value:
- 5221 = 18.54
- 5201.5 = 16.09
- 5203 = 16.97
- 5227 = 17.58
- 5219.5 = 17.02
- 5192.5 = 16.22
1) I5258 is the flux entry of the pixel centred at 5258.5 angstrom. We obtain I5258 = 19.55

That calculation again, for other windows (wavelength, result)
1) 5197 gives 19.77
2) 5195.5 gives 15.5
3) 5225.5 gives 16.75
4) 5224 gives 18.27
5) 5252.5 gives 17.64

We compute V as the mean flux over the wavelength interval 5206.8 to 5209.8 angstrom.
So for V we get 17.5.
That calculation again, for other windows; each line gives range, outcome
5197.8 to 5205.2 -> 17.6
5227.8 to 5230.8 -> 17.7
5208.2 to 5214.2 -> 17.6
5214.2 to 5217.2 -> 17.8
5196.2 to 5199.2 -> 19.4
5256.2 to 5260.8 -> 19.4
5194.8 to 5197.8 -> 17.7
